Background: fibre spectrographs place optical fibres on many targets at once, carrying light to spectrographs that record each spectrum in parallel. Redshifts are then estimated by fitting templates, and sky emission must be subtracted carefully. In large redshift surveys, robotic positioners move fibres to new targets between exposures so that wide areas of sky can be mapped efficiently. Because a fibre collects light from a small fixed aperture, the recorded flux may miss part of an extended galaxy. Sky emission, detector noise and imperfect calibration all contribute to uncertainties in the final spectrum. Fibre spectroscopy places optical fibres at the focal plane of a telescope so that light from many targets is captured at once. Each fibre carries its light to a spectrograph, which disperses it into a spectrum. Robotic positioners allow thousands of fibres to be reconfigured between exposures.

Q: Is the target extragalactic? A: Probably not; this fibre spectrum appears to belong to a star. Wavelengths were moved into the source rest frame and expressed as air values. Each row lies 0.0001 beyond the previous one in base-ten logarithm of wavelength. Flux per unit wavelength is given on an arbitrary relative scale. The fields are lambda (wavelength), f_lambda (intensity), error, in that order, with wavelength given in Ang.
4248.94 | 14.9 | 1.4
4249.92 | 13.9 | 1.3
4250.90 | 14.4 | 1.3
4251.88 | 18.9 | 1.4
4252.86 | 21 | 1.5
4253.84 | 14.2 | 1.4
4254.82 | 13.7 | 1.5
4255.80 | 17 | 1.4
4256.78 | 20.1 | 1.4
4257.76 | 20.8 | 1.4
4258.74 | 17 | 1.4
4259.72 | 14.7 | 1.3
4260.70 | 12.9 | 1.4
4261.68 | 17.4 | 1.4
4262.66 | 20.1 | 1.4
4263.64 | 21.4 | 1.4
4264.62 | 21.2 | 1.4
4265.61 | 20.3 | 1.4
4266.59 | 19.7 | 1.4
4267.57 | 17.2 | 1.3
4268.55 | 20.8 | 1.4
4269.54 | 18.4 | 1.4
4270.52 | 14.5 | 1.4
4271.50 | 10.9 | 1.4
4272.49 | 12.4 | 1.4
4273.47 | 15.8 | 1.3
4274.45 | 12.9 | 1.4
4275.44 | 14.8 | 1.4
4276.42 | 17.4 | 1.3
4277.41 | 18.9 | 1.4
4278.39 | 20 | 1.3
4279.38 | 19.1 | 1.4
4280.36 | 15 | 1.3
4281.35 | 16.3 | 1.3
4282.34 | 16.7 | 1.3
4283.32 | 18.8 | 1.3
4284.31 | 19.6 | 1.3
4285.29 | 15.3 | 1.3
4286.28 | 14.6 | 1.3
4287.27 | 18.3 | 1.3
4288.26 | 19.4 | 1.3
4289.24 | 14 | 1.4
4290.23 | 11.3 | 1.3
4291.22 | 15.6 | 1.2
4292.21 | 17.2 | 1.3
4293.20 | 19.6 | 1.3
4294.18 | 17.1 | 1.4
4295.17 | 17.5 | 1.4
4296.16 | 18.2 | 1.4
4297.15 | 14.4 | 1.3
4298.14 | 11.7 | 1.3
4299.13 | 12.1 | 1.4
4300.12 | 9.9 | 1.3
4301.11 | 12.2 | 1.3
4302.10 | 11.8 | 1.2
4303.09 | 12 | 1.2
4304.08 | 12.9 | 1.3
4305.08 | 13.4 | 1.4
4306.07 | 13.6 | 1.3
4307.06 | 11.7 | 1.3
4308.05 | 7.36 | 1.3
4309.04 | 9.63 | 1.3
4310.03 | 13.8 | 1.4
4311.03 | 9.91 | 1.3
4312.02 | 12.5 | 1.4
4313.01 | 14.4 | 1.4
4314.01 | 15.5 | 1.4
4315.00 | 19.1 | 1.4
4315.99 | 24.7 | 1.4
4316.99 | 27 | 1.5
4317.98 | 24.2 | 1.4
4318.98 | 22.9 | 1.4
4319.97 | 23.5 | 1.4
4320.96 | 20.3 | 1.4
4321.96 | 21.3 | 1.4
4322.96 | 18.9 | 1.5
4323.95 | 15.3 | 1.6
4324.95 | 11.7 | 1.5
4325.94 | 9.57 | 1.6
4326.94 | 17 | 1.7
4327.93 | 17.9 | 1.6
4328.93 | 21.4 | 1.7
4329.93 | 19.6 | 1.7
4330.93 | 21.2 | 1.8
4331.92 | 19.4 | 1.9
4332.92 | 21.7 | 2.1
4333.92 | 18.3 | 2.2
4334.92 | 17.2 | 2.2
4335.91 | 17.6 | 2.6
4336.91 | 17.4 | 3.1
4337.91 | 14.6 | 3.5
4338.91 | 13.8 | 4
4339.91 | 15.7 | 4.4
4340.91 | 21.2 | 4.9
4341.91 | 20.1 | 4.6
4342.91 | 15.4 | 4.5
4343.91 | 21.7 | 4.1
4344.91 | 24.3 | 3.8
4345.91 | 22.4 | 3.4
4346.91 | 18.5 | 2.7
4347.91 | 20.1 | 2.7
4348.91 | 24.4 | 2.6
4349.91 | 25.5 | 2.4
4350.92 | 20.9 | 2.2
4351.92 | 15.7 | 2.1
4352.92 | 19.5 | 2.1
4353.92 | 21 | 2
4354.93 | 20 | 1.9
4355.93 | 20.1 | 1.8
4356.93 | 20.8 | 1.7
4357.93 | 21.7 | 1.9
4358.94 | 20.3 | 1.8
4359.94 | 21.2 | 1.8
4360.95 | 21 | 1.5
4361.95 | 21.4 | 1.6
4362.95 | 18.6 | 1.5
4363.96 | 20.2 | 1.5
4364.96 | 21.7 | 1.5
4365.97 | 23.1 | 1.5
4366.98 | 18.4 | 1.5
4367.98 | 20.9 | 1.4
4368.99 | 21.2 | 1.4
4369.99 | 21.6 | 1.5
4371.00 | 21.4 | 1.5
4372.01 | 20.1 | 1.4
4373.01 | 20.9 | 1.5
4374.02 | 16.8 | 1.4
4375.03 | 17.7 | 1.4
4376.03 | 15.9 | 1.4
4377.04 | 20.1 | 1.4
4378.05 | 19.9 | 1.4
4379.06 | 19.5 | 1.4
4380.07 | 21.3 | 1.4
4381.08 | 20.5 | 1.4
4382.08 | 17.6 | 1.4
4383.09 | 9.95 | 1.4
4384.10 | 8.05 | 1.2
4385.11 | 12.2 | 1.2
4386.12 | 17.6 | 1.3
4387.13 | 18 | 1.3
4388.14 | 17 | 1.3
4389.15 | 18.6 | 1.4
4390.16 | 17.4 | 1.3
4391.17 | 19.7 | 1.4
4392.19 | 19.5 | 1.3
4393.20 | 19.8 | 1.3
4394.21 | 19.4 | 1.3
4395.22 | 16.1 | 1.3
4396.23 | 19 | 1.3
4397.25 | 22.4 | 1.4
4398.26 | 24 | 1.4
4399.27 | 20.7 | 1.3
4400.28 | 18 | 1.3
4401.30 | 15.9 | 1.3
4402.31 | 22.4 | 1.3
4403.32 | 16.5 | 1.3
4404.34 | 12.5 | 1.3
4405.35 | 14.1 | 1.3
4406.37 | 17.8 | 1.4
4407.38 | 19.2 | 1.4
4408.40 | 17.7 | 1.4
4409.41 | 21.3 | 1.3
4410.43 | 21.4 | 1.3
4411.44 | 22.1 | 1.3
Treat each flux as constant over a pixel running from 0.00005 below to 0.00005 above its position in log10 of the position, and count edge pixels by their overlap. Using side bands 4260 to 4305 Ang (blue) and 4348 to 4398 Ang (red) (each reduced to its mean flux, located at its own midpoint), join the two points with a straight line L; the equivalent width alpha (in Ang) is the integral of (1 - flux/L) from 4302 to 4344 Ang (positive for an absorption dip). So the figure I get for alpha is 1.6 Ang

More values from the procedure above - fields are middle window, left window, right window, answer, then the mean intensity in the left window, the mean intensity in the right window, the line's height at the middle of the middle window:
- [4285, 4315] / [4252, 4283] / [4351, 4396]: 6.4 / 17.2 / 19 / 17.7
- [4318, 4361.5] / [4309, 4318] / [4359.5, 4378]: -2.1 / 17.1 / 20.1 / 18.5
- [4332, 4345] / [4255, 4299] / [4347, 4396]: 0.1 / 16.9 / 19.2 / 18.4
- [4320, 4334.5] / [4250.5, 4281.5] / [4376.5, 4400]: -0.5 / 17.2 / 18.2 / 17.7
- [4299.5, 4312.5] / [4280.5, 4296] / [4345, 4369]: 4.5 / 16.7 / 20.8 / 17.8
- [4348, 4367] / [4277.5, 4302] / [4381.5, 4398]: -4.6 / 16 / 17.1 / 16.8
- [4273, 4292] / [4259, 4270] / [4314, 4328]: 2.3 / 18.5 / 19.4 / 18.8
